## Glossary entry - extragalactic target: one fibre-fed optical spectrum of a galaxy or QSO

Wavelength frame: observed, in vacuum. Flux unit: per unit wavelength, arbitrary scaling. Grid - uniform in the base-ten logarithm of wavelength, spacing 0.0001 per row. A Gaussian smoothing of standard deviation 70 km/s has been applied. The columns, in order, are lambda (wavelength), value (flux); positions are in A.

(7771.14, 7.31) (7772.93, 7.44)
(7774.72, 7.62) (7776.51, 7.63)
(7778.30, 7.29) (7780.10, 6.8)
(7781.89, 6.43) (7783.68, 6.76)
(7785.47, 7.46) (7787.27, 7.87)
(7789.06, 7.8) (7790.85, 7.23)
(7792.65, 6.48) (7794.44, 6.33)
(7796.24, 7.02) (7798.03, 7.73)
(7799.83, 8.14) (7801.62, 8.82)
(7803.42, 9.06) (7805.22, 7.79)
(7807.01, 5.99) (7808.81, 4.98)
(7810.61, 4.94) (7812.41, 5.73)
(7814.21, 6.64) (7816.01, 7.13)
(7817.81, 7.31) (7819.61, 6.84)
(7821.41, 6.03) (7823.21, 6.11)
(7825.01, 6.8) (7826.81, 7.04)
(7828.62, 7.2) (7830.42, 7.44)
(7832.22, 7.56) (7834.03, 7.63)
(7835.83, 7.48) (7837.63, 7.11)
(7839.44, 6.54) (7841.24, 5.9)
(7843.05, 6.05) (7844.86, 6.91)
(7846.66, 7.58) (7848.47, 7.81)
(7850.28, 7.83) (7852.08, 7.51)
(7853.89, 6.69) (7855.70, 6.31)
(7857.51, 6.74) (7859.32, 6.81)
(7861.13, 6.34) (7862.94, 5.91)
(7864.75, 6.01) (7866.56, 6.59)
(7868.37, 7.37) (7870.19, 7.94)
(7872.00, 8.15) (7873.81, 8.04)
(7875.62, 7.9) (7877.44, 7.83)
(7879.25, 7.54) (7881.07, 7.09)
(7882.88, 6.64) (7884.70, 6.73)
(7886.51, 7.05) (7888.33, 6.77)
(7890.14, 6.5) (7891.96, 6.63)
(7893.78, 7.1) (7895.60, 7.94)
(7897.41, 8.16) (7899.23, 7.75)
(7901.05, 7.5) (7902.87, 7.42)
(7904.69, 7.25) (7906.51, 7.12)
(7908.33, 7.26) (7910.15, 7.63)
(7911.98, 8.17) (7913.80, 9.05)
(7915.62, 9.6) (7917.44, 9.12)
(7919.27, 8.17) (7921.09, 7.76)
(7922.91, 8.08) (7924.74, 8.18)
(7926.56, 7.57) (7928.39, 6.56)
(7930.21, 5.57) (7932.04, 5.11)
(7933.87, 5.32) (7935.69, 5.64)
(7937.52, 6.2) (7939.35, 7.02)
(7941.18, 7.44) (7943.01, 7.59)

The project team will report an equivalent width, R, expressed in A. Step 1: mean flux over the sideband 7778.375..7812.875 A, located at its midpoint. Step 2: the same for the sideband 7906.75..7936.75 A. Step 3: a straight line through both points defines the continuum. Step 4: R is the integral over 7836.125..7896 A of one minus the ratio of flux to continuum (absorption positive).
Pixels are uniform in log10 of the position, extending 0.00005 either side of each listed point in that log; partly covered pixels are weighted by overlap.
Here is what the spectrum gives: 1.85 A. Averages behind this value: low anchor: 7.04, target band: 7.02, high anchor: 7.41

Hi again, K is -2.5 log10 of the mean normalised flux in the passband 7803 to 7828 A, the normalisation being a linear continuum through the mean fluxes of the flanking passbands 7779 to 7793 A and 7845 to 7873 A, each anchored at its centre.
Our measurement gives 0.08 mag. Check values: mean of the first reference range 7.13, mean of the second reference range 7.04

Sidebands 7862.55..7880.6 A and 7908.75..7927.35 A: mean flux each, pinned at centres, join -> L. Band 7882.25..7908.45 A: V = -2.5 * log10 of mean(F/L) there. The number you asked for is 0.09 mag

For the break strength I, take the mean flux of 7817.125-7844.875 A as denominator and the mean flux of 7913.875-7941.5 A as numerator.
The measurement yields 1.05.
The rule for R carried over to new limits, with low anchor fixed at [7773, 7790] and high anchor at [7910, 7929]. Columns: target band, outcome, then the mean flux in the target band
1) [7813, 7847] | 3.28 A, 6.89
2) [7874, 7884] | 0.65 A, 7.43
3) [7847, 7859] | 0.96 A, 7.15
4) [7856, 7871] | 2.21 A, 6.69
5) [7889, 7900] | 0.99 A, 7.33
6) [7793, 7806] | -0.63 A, 7.79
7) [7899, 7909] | 0.93 A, 7.36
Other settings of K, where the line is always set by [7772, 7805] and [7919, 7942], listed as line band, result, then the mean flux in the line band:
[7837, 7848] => 0.07 mag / 6.71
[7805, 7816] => 0.22 mag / 5.99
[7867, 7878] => -0.11 mag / 7.82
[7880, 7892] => 0.03 mag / 6.79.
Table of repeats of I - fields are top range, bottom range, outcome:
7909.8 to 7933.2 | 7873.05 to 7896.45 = 1.07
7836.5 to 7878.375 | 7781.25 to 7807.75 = 0.95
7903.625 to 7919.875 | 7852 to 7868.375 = 1.24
